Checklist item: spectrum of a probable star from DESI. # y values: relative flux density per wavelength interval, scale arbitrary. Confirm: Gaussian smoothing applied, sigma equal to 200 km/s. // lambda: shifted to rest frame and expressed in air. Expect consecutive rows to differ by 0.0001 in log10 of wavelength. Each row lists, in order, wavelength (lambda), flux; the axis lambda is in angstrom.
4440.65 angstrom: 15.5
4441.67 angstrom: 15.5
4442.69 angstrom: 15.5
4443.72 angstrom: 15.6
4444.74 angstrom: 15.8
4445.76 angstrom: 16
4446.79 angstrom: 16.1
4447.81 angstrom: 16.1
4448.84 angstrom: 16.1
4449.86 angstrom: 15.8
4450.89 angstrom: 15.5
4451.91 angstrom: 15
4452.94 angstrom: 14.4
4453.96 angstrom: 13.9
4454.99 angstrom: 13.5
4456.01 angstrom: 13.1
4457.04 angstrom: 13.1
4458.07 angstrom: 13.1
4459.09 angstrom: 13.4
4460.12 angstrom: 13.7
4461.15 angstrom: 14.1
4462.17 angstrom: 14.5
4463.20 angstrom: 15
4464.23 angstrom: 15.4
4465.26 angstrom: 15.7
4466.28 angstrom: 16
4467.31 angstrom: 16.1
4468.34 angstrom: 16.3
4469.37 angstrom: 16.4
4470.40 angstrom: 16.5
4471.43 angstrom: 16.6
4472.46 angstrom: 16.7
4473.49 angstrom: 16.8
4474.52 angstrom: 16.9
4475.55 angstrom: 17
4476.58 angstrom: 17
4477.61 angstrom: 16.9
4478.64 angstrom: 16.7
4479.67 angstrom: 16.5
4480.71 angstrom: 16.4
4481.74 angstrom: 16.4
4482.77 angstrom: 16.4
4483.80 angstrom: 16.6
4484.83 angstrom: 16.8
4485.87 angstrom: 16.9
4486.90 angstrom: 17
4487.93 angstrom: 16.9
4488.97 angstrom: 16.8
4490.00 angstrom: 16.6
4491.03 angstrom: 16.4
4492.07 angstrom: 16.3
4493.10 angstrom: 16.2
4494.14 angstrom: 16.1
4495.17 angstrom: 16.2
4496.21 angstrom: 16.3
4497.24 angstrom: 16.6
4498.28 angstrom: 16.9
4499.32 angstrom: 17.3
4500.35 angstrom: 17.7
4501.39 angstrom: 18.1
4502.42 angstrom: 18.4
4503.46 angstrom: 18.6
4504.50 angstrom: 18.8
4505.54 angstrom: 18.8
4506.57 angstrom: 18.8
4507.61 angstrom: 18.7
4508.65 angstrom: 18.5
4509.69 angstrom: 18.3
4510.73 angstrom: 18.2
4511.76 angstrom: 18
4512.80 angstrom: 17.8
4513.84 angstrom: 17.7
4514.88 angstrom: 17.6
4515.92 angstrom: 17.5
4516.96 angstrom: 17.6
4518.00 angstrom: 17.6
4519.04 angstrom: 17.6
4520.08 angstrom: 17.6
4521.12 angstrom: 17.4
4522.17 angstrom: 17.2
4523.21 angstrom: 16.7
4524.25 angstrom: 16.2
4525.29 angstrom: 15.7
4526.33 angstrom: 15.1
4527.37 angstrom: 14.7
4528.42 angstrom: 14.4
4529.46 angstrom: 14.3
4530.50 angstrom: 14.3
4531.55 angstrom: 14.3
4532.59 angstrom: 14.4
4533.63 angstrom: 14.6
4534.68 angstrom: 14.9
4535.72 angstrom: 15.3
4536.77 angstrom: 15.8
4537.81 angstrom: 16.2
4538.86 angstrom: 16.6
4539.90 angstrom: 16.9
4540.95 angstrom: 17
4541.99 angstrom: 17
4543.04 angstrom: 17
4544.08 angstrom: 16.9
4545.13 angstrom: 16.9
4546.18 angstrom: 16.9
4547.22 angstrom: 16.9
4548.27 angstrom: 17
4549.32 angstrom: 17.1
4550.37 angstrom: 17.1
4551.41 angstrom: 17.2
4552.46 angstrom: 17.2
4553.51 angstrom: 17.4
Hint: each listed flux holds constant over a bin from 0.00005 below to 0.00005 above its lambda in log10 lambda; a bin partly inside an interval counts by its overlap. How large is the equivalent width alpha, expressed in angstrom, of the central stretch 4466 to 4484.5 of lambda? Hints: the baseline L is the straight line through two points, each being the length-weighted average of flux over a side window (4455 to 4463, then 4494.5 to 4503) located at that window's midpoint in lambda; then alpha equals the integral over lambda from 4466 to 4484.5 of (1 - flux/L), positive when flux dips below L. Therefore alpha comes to -1.85 angstrom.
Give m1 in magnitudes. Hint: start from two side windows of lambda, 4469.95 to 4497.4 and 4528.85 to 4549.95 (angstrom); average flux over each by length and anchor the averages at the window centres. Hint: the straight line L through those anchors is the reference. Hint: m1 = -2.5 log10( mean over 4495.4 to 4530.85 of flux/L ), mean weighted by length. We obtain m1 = -0.059 mag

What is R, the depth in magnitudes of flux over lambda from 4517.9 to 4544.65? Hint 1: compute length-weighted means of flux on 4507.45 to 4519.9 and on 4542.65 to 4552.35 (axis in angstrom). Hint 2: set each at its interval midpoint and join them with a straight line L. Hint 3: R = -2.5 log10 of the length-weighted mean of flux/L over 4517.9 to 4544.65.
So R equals 0.096 mag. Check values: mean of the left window 17.9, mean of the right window 17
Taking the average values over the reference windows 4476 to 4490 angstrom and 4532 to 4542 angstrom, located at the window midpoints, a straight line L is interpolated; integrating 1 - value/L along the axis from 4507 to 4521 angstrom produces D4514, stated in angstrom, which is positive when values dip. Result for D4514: -1.46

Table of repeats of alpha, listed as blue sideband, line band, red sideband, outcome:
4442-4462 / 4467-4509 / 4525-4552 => -4.9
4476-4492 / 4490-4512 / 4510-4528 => -0.9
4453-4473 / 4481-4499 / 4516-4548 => -1.4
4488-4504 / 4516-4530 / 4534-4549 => 0.3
